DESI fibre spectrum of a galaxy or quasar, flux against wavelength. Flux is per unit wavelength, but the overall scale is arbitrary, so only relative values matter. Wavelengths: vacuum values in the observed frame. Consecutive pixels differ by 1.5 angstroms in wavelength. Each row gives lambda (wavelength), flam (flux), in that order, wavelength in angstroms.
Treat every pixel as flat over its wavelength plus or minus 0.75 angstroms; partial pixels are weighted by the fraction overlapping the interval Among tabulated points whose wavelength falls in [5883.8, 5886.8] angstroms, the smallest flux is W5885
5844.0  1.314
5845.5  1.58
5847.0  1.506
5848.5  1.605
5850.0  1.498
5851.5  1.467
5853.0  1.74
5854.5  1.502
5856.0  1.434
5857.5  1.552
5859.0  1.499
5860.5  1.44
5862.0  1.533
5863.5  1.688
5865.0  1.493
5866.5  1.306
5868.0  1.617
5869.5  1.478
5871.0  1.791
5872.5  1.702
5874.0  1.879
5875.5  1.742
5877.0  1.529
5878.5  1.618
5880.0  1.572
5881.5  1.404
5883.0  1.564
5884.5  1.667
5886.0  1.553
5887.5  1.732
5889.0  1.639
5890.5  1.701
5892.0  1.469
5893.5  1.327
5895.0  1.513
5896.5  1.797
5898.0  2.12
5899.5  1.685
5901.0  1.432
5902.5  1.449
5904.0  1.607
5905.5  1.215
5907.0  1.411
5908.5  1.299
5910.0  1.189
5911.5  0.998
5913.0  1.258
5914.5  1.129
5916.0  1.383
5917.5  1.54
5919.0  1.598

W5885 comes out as 1.553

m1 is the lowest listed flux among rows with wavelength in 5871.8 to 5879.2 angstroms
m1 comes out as 1.529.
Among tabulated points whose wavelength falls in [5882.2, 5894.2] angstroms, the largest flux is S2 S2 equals 1.732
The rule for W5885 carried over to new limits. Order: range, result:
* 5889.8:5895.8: 1.327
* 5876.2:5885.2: 1.404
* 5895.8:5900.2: 1.685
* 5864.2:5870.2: 1.306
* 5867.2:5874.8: 1.478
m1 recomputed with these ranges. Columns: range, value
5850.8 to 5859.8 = 1.434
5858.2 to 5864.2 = 1.44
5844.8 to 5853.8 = 1.467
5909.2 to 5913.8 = 0.998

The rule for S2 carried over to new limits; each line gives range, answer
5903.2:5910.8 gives 1.607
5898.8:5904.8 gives 1.685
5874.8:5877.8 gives 1.742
